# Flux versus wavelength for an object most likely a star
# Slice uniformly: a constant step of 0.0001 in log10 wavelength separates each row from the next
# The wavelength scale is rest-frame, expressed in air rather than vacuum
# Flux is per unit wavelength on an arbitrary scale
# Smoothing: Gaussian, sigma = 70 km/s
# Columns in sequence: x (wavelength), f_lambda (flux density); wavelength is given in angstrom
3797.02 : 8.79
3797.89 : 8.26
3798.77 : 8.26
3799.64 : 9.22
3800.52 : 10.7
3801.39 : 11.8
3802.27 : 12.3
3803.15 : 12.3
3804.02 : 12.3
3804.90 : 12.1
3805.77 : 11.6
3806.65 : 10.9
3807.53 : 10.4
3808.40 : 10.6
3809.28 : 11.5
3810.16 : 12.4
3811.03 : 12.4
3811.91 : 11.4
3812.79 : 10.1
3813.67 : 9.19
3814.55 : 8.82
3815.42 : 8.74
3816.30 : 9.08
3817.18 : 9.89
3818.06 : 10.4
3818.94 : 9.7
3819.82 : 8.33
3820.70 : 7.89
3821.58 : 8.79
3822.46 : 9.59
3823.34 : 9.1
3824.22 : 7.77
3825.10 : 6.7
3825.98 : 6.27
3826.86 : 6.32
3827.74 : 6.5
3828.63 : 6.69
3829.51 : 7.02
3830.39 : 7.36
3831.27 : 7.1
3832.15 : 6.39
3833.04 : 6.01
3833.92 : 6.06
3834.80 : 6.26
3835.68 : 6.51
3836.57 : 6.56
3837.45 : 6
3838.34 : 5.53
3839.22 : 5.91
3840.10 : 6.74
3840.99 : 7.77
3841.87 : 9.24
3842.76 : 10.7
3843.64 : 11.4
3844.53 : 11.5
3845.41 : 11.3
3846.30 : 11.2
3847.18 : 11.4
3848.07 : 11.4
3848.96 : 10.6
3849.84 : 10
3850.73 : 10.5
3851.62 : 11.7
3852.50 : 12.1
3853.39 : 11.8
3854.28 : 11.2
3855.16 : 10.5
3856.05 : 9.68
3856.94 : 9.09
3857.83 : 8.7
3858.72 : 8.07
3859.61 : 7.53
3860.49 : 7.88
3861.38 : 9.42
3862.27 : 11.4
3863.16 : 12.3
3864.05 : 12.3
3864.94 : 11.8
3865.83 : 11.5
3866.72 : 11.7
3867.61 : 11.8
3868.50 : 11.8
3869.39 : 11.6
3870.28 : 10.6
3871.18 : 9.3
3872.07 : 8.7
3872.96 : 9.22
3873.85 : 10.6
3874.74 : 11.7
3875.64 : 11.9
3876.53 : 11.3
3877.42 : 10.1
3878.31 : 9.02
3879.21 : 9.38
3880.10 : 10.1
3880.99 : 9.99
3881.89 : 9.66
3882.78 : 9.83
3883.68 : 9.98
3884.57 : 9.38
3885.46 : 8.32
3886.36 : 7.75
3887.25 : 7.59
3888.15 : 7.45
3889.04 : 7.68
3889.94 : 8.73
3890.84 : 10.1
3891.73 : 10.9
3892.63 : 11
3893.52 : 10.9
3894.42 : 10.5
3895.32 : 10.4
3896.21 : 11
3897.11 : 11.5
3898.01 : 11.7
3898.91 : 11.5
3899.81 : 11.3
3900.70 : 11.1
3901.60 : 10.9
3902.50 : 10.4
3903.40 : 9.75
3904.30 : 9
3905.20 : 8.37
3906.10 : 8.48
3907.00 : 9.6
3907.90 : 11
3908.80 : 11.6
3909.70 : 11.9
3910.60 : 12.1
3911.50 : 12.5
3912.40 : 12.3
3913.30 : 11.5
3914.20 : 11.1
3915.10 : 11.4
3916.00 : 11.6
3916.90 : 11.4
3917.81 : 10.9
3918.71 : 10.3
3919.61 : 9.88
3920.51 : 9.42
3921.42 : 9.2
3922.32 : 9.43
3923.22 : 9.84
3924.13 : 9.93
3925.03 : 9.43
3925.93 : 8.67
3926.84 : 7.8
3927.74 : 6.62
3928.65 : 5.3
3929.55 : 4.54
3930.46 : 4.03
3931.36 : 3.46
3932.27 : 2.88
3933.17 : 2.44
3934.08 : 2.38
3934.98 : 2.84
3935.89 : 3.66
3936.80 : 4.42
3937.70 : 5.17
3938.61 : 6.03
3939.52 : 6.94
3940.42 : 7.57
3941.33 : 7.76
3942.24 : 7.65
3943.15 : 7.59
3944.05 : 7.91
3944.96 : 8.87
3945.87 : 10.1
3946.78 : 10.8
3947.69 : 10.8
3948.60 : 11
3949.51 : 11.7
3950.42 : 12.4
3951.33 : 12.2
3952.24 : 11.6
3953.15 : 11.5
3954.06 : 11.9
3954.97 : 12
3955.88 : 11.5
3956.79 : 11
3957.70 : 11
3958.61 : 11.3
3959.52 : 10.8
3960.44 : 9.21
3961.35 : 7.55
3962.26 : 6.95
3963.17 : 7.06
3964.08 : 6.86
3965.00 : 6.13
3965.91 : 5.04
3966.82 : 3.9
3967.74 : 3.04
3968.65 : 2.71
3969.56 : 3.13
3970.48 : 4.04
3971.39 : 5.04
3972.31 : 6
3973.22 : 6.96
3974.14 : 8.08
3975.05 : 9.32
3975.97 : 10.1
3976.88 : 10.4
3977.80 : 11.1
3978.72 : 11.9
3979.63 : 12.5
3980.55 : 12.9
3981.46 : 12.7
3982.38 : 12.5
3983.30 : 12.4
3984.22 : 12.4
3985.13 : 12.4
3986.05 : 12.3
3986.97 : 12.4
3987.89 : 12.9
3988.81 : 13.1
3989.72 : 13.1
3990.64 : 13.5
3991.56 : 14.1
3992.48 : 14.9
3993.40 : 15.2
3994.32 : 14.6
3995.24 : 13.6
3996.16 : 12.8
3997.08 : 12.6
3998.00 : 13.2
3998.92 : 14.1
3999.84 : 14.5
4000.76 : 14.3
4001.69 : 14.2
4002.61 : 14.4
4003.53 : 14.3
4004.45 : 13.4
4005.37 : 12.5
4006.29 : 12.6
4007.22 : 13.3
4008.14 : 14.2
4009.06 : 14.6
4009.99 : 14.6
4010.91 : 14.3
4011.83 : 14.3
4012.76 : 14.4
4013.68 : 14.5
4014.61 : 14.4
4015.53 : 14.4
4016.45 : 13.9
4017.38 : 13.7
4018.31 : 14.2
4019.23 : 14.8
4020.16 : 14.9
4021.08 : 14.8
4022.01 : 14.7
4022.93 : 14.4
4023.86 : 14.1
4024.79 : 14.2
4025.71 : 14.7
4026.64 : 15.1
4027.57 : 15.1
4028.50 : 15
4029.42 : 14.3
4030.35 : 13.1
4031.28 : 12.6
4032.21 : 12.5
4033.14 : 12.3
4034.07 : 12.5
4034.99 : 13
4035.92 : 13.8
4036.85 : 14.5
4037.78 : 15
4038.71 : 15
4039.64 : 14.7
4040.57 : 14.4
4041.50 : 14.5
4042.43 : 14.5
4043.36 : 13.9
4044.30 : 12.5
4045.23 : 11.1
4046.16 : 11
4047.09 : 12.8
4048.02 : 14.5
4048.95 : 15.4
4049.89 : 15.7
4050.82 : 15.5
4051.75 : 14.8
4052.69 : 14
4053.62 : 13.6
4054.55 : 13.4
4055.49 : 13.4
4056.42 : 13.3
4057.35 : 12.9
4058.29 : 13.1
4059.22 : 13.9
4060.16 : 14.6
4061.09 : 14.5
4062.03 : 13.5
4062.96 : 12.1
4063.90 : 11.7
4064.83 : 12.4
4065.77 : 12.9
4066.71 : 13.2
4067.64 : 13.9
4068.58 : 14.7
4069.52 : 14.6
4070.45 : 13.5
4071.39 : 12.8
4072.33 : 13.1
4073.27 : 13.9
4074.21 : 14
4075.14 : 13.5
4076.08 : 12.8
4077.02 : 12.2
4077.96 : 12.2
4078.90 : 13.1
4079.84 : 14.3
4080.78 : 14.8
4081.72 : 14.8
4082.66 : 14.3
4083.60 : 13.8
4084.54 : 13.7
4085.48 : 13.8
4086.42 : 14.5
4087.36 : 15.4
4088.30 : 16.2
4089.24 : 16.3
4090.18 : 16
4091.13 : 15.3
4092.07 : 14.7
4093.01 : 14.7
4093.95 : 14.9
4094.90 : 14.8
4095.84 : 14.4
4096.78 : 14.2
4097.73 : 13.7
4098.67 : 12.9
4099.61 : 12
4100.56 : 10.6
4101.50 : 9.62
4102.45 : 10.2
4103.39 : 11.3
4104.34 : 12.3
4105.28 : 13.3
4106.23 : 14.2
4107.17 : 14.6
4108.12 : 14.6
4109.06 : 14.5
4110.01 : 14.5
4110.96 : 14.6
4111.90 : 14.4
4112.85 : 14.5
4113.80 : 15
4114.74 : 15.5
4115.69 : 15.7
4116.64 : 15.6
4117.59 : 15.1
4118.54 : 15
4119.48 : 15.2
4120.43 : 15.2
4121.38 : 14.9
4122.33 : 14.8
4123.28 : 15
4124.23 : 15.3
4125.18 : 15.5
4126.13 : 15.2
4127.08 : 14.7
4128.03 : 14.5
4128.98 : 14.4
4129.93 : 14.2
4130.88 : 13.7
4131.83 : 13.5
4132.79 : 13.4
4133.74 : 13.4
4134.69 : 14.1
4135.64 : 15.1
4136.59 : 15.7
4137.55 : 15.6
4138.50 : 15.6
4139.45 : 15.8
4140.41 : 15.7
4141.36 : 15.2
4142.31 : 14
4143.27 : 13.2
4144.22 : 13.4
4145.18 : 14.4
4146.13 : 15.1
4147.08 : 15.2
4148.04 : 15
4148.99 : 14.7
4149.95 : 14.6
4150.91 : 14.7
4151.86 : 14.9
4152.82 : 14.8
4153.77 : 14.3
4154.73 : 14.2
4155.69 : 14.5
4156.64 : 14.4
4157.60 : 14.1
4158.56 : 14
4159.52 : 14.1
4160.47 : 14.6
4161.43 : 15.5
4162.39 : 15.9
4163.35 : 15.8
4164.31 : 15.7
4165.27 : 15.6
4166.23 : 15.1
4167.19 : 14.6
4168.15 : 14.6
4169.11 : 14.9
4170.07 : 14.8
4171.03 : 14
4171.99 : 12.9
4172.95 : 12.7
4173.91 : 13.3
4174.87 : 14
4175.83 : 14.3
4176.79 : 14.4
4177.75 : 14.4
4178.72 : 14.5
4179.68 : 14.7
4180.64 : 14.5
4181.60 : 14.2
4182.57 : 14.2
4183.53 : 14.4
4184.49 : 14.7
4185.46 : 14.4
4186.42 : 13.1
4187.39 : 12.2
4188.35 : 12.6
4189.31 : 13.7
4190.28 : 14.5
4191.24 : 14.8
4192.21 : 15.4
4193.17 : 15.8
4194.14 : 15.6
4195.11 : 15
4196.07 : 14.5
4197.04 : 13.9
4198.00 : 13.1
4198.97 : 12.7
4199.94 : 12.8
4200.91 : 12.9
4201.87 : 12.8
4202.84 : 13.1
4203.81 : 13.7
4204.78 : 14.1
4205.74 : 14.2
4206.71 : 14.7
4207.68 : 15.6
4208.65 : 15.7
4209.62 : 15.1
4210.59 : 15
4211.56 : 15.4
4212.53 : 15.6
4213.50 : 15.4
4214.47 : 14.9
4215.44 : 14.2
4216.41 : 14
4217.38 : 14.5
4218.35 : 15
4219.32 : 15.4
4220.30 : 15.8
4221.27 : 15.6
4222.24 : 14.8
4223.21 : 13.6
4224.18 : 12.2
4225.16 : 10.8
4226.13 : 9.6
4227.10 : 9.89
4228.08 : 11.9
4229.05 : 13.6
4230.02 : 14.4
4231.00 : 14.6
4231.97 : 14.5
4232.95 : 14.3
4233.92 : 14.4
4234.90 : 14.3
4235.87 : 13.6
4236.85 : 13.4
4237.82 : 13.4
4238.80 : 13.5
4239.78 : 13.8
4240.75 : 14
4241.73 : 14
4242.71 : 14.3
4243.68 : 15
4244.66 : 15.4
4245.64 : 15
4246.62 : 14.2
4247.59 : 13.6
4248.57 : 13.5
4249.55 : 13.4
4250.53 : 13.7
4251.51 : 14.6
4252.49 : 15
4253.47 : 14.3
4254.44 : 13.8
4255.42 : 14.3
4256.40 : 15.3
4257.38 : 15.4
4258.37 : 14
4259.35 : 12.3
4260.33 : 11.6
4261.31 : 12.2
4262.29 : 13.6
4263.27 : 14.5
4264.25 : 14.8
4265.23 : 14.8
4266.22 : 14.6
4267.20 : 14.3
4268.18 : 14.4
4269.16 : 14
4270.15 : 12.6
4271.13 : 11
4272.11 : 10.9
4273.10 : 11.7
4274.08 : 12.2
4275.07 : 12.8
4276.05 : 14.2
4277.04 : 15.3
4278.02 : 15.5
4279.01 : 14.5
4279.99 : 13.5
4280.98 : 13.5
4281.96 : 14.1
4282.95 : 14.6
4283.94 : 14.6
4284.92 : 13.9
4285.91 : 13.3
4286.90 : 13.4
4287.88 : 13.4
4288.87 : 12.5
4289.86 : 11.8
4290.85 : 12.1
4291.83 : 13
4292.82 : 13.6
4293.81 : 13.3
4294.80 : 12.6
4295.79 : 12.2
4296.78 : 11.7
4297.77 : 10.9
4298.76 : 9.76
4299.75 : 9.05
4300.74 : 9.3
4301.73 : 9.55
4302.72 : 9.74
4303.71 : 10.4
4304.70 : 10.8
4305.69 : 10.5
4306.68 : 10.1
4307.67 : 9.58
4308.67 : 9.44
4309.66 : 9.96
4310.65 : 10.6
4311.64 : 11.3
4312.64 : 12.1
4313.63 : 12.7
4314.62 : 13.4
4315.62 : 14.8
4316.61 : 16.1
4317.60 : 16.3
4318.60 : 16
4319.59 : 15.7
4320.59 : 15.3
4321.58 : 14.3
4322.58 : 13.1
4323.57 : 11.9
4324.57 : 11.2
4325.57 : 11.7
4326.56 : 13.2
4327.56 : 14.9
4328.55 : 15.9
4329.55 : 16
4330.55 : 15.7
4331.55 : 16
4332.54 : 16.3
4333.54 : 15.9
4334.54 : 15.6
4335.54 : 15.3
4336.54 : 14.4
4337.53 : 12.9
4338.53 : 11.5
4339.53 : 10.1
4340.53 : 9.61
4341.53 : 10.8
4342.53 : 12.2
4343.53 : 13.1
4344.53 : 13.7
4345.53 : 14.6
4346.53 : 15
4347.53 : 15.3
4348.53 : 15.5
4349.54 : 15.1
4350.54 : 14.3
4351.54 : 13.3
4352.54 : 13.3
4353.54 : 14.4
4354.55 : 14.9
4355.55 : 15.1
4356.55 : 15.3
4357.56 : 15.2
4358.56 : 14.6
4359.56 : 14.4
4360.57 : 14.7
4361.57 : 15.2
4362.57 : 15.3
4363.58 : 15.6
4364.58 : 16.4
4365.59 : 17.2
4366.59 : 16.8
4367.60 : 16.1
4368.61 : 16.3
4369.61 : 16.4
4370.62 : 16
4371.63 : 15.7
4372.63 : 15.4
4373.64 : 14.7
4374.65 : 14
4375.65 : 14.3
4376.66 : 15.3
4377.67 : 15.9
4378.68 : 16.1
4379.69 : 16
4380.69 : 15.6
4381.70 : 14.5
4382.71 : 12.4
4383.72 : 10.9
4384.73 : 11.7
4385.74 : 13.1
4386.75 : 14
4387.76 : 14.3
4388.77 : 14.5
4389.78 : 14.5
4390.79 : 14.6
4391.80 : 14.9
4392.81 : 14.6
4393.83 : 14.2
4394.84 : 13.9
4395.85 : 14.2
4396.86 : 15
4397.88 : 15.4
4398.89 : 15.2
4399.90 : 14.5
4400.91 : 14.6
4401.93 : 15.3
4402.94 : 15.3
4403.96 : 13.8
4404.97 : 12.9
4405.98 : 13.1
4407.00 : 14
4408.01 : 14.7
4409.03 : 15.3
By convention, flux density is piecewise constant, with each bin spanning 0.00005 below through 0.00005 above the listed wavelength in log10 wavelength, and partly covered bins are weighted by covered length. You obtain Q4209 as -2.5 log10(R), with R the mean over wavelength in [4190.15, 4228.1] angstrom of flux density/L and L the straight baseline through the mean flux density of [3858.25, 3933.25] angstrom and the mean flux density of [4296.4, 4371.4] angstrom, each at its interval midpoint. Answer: -0.13 mag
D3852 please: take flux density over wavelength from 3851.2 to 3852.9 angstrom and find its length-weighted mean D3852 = 11.9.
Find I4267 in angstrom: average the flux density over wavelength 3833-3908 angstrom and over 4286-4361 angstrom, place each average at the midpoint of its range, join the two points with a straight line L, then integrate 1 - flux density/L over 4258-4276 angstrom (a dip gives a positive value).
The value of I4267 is -0.6 angstrom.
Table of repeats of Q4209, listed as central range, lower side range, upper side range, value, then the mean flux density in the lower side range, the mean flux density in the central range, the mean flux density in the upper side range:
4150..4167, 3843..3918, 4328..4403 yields -0.156 mag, 10.5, 14.8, 14.6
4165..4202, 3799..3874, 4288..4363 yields -0.166 mag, 9.58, 14.1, 13.2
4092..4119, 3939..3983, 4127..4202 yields -0.082 mag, 8.99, 13.8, 14.4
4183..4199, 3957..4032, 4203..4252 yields -0.034 mag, 11.9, 14.2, 14.1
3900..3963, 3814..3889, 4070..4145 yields 0.189 mag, 9.24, 9.05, 14.2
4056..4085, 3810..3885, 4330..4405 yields -0.162 mag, 9.42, 13.5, 14.6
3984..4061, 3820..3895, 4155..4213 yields -0.170 mag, 9.31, 13.9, 14.4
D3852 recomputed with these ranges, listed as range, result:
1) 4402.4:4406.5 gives 13.8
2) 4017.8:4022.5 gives 14.7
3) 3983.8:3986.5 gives 12.4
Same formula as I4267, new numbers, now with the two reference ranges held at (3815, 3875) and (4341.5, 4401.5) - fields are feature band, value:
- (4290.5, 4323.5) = 4.55 angstrom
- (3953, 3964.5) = 0.58 angstrom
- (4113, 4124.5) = -2.96 angstrom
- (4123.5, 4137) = -2.55 angstrom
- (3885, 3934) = 2.50 angstrom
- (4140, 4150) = -1.82 angstrom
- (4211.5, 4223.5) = -1.70 angstrom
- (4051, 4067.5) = -2.85 angstrom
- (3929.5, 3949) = 7.40 angstrom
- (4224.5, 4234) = 0.36 angstrom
